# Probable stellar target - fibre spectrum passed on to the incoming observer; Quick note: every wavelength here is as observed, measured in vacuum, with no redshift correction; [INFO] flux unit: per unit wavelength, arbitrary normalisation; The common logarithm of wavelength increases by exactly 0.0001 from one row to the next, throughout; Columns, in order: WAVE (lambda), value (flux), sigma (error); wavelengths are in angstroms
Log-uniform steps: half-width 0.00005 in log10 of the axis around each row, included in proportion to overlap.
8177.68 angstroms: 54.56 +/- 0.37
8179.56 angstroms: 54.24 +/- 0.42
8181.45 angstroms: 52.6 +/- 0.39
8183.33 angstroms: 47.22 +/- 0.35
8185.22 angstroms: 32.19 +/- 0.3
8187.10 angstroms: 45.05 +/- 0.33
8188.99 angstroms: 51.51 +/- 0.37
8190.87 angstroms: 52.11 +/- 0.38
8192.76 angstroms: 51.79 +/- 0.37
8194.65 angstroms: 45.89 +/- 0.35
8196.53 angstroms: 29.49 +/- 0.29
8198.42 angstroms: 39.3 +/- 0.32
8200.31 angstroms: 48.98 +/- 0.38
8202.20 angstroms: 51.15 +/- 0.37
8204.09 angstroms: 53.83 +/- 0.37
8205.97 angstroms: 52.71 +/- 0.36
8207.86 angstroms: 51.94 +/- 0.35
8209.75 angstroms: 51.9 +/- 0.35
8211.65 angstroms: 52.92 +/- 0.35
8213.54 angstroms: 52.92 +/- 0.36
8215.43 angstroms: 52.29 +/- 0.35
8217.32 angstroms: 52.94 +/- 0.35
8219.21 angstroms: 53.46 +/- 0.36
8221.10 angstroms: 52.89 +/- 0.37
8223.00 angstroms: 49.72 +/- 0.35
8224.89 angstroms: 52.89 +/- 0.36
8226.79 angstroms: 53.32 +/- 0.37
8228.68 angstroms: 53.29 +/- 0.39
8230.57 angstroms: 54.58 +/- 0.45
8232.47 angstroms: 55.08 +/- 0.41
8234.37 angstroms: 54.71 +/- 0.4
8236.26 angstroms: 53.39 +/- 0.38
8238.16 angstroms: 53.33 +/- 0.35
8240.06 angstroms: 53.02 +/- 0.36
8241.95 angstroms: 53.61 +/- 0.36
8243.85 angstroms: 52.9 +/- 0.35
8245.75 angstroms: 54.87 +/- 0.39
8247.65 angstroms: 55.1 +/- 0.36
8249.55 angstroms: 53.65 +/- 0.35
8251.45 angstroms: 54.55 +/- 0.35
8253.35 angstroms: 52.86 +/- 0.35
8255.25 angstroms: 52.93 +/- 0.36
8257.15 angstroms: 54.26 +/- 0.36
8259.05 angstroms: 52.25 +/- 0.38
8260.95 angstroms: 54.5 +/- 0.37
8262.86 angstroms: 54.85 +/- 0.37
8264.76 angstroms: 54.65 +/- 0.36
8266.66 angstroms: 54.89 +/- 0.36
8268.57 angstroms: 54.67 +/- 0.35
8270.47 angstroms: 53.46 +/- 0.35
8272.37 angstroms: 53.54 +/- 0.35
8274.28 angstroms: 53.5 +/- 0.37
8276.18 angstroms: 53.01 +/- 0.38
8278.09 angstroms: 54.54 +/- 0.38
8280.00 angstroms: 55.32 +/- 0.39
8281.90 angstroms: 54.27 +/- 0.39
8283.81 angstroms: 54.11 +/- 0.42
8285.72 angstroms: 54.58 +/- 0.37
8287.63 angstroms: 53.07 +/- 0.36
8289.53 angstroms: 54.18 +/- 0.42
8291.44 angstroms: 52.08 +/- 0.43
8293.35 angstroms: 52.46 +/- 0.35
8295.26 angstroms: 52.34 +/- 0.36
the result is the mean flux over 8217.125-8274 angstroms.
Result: 53.7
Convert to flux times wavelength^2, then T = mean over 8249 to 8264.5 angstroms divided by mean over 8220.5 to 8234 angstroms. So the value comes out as 1.0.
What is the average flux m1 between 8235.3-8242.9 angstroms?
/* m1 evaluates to 53.4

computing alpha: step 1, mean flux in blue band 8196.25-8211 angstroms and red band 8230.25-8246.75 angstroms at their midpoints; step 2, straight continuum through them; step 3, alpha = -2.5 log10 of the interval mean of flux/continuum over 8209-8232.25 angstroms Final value -0.04 mag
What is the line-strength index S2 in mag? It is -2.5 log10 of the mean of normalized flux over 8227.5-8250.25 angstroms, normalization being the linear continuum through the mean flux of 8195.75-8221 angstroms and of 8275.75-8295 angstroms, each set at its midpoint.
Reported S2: -0.05 mag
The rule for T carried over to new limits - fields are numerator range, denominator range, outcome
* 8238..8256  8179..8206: 1.16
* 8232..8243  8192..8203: 1.23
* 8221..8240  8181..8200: 1.21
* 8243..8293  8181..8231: 1.11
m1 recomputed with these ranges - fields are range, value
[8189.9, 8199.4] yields 43.8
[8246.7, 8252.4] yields 54.4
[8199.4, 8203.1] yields 50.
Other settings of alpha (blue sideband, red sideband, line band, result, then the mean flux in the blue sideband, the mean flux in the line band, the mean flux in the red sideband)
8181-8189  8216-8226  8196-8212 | 0.01 mag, 44.6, 48.3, 52.4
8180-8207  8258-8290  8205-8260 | -0.06 mag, 46.9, 53.3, 54.1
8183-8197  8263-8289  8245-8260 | -0.05 mag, 44.8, 53.8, 54.2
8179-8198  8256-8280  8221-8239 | -0.07 mag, 45.8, 53.3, 54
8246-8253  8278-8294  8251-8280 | 0.00 mag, 54.3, 53.9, 53.8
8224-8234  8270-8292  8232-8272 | 0.00 mag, 53.9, 54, 53.9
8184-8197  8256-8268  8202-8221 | -0.11 mag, 44.6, 52.7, 54.2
